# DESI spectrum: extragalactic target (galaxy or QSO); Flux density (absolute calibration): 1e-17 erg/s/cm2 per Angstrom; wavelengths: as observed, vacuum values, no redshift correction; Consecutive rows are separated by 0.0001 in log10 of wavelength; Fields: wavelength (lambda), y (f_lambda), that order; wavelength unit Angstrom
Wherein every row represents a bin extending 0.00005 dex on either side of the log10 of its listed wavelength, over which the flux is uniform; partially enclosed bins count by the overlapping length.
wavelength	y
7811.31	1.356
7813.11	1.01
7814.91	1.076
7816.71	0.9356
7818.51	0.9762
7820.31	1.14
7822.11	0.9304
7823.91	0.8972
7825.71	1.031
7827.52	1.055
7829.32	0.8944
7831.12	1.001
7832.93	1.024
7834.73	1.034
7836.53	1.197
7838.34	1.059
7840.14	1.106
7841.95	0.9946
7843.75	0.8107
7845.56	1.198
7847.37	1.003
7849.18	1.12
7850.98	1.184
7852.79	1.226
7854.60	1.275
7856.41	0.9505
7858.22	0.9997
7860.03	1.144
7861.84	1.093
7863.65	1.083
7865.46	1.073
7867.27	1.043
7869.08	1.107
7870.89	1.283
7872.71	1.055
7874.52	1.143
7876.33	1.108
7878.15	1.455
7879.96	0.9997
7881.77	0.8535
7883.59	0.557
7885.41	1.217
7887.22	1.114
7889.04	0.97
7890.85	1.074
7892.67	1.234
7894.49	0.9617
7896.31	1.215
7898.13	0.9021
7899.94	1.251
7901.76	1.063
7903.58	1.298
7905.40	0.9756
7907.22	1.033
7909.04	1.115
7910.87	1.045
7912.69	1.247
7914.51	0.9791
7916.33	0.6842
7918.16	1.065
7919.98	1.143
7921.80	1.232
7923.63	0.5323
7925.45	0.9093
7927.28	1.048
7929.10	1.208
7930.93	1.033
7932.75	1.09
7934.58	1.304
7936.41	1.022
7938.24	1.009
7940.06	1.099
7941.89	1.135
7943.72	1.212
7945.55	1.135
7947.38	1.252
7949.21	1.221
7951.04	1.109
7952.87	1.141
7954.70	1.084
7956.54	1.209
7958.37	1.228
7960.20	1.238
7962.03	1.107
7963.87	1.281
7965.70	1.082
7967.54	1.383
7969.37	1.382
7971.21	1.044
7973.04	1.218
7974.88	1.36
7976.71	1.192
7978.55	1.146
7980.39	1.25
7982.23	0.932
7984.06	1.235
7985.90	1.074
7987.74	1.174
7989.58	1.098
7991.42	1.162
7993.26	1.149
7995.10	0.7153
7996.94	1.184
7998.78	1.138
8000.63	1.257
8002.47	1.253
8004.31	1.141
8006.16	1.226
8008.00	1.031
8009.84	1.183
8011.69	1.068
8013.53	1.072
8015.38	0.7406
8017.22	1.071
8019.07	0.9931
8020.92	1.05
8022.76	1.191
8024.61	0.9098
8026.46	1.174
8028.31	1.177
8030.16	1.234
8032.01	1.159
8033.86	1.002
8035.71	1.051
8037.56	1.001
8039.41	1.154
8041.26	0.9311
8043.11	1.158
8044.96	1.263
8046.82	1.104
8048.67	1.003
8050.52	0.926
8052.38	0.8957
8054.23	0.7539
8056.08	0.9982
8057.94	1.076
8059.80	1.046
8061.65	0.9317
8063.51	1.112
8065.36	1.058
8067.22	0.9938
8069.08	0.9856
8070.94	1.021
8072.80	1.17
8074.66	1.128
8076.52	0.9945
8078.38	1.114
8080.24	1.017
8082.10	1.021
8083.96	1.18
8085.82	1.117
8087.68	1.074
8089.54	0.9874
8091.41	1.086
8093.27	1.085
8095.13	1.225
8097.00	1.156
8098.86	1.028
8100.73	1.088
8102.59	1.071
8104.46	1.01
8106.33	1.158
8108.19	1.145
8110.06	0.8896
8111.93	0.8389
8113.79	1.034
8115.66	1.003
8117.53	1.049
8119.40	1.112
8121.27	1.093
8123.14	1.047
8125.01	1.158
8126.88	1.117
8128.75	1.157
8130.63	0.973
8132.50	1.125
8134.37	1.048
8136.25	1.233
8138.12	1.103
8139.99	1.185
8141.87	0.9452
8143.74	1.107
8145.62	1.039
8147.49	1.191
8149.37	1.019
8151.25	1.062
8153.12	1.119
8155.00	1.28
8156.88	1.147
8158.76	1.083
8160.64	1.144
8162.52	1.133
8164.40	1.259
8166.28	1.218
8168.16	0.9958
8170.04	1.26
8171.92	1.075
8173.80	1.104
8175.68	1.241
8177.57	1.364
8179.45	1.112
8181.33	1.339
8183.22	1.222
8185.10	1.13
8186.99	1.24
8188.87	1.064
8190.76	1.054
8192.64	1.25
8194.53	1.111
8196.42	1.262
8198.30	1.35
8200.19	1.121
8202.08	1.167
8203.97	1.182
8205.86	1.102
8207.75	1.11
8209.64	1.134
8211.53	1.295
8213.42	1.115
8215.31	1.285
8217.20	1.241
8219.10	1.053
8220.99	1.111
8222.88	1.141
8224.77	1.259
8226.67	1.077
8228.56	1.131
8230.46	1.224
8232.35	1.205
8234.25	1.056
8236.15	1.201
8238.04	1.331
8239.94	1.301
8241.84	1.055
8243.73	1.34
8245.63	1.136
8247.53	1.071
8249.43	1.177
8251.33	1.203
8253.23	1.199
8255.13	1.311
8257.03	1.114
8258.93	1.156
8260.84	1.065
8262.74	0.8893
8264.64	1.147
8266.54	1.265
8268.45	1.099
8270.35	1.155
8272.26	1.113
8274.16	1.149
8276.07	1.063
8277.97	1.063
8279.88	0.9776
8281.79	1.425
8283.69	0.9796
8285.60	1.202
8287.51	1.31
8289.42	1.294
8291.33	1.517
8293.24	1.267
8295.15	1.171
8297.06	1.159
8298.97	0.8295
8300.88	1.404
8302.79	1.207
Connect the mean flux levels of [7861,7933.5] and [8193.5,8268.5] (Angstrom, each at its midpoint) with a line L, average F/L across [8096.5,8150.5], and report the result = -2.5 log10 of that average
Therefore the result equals 0.06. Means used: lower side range 1.06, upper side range 1.17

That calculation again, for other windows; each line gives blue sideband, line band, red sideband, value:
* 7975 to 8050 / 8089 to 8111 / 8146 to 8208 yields 0.057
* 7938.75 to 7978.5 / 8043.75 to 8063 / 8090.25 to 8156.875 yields 0.129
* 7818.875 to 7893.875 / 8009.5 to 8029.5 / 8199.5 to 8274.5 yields 0.052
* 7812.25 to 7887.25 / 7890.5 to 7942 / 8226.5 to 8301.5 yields 0.012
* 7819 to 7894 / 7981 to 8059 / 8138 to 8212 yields 0.038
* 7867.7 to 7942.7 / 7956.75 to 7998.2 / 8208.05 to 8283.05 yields -0.076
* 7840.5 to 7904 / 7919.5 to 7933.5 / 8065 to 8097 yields 0.065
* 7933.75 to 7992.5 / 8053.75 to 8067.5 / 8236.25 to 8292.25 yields 0.169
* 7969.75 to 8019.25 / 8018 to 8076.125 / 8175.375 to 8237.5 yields 0.082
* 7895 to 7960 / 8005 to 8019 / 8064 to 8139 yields 0.030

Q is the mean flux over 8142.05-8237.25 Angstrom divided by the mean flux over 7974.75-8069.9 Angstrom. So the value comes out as 1.08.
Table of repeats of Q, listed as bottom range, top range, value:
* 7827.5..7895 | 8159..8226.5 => 1.10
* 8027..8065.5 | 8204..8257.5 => 1.12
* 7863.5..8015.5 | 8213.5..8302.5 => 1.06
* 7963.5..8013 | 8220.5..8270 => 1.00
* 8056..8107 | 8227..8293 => 1.10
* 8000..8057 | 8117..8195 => 1.06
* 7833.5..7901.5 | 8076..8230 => 1.04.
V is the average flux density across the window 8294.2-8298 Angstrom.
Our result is 1.17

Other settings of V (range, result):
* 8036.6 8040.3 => 1.08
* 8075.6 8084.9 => 1.07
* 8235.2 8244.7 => 1.25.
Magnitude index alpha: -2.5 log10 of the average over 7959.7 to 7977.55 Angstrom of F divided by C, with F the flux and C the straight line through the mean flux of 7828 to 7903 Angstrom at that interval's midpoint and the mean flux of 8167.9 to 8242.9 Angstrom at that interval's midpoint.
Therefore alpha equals -0.113 mag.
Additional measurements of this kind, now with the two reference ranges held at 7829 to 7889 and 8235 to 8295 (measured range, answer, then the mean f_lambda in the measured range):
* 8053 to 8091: 0.09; 1.04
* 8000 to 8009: -0.07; 1.18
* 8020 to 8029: 0.02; 1.1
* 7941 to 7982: -0.09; 1.2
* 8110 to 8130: 0.09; 1.05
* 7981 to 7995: 0.01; 1.1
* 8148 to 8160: 0.03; 1.12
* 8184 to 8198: -0.01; 1.17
